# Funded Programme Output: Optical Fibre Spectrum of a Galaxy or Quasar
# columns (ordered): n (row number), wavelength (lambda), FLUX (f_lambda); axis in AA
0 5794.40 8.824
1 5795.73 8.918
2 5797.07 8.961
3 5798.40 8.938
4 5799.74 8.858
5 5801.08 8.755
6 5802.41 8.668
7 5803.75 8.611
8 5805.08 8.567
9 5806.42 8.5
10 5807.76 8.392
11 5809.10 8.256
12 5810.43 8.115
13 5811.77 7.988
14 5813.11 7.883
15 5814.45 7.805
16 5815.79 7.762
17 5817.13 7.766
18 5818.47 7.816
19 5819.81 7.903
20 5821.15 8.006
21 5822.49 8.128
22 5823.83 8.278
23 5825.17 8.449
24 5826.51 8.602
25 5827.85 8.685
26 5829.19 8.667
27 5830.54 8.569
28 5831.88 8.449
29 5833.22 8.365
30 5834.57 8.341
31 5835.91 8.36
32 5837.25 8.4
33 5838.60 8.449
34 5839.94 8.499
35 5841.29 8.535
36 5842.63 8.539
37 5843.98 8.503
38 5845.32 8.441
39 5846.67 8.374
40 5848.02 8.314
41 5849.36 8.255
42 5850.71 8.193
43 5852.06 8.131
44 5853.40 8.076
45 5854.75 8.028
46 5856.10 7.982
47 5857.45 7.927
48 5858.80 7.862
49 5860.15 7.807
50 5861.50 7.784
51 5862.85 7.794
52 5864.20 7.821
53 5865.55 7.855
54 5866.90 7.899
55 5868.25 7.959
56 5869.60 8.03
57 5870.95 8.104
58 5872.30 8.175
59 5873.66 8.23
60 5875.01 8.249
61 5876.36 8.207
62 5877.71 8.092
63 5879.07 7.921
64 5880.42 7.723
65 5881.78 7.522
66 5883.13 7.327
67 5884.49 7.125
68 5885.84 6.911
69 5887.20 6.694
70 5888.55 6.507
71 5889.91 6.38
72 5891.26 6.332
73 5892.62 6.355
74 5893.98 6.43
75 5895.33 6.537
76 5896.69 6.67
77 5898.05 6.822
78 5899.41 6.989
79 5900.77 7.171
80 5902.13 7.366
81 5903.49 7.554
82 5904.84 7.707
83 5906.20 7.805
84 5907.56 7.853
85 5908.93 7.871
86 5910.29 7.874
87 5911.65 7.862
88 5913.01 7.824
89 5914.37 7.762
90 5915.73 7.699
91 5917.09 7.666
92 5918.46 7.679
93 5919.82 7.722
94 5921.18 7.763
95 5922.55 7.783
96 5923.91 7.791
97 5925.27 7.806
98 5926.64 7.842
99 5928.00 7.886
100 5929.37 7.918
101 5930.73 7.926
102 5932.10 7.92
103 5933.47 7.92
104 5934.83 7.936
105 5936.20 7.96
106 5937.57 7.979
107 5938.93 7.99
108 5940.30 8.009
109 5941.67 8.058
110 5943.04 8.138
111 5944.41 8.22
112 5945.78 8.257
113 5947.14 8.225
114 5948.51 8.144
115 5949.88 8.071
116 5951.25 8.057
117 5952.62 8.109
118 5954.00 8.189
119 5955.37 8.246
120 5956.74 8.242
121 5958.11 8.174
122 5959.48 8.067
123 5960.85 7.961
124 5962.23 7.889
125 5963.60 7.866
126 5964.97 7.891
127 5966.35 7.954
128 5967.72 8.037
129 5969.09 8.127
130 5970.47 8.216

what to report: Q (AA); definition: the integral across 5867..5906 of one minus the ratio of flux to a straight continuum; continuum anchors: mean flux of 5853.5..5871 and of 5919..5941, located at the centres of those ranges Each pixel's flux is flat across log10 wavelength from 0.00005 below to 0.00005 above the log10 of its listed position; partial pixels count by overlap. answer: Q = 2.78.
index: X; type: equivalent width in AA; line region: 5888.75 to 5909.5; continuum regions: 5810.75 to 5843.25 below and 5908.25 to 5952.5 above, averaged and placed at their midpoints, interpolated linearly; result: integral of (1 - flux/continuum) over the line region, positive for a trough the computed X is 2.5 AA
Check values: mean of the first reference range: 8.26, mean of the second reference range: 7.93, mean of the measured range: 7.04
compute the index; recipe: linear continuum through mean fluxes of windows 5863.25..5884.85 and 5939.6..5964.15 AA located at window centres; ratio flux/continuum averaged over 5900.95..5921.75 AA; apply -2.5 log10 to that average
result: 0.04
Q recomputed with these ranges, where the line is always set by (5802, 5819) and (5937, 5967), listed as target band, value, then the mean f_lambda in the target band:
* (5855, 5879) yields 0.41 AA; 7.98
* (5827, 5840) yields -0.54 AA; 8.48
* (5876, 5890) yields 1.36 AA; 7.33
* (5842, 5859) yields -0.16 AA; 8.21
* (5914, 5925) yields 0.49 AA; 7.74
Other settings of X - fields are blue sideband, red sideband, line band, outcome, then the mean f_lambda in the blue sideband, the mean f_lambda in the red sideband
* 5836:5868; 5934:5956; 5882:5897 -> 2.7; 8.15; 8.1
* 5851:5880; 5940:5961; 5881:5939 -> 4.5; 8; 8.14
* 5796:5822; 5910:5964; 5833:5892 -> 1.9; 8.3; 7.96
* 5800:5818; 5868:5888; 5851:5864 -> -0.1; 8.24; 7.74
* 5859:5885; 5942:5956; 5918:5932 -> 0.4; 7.88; 8.16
